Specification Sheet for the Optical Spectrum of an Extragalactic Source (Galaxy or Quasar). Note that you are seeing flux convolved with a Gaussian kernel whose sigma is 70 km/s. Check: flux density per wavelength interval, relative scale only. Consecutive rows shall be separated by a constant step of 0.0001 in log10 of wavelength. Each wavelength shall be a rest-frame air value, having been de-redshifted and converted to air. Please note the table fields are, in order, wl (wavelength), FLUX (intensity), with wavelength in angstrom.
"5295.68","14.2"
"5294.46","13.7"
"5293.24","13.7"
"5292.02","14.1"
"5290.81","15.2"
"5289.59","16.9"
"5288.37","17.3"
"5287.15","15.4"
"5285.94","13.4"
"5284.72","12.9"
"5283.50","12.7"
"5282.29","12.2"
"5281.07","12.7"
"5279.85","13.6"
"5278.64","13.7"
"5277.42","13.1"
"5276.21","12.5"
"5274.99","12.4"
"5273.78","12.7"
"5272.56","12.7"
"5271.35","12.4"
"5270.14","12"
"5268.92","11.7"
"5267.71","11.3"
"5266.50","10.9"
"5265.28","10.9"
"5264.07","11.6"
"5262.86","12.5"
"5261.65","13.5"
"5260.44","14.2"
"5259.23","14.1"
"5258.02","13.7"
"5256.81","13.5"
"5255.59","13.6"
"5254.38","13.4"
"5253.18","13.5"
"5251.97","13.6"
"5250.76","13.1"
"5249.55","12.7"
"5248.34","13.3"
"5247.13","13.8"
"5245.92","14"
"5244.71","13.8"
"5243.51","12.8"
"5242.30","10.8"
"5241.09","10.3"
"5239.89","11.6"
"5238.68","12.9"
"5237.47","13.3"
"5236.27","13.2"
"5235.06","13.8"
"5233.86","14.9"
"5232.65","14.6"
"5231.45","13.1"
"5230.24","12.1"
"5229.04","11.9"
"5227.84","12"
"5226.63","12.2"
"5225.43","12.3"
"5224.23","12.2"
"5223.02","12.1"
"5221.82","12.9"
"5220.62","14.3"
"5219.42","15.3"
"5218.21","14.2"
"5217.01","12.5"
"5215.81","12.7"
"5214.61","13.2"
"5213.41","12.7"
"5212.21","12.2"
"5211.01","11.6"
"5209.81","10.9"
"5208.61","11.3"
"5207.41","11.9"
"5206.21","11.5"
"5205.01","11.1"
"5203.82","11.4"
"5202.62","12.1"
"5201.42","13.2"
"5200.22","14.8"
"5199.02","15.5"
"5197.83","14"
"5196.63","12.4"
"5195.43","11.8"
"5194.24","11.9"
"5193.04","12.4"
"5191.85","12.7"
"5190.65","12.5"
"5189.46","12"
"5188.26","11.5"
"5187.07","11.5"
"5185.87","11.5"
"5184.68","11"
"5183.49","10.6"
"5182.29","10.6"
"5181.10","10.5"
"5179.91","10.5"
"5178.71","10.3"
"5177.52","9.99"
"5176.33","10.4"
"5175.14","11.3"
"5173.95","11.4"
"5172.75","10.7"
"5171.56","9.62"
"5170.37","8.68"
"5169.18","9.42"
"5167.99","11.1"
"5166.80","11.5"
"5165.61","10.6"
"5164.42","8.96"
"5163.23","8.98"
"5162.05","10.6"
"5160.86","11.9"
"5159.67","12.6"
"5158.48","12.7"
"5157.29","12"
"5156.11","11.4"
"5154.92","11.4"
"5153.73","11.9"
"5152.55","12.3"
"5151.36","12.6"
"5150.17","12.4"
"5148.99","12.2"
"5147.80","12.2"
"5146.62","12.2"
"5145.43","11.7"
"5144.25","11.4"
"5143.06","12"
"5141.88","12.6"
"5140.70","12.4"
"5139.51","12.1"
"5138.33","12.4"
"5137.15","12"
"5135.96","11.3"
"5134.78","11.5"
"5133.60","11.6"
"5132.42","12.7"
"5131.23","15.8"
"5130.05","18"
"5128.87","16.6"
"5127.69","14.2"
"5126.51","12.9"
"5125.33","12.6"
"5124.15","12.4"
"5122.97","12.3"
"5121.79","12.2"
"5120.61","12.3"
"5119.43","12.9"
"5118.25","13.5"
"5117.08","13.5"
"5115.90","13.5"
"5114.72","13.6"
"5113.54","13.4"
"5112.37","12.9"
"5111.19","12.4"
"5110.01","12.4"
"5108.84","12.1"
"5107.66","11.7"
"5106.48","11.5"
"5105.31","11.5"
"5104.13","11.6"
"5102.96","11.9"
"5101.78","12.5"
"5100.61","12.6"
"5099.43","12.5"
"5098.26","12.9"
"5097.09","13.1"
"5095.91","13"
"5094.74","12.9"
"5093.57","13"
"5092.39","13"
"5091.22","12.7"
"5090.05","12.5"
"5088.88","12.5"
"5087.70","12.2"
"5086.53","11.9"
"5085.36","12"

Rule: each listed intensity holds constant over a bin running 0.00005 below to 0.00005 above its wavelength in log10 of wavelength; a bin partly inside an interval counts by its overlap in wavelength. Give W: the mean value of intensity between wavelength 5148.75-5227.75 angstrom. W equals 11.8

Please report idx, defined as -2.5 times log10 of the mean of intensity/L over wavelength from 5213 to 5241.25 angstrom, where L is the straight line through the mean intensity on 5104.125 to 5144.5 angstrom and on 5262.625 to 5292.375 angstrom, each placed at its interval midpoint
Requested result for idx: 0.00 mag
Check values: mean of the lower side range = 12.8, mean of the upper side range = 13.1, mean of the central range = 13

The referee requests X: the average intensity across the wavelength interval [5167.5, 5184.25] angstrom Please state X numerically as 10.4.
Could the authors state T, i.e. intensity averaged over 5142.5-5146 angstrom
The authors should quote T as 11.7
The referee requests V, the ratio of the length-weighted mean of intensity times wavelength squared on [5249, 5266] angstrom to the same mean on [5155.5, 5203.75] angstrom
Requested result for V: 1.18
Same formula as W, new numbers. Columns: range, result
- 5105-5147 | 12.8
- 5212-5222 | 13.4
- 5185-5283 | 12.7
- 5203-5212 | 11.4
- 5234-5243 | 12.4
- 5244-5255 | 13.5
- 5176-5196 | 11.3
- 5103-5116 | 12.4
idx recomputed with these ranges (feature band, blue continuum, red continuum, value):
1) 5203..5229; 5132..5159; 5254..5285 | 0.00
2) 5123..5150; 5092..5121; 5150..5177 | -0.09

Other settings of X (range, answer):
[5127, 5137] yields 13.9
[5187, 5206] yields 12.6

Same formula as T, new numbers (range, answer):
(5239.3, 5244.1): 11.4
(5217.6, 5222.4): 14.2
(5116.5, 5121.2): 13.1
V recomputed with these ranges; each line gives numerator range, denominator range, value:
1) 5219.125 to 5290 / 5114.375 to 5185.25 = 1.14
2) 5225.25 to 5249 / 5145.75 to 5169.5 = 1.15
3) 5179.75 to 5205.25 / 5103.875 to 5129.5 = 0.97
